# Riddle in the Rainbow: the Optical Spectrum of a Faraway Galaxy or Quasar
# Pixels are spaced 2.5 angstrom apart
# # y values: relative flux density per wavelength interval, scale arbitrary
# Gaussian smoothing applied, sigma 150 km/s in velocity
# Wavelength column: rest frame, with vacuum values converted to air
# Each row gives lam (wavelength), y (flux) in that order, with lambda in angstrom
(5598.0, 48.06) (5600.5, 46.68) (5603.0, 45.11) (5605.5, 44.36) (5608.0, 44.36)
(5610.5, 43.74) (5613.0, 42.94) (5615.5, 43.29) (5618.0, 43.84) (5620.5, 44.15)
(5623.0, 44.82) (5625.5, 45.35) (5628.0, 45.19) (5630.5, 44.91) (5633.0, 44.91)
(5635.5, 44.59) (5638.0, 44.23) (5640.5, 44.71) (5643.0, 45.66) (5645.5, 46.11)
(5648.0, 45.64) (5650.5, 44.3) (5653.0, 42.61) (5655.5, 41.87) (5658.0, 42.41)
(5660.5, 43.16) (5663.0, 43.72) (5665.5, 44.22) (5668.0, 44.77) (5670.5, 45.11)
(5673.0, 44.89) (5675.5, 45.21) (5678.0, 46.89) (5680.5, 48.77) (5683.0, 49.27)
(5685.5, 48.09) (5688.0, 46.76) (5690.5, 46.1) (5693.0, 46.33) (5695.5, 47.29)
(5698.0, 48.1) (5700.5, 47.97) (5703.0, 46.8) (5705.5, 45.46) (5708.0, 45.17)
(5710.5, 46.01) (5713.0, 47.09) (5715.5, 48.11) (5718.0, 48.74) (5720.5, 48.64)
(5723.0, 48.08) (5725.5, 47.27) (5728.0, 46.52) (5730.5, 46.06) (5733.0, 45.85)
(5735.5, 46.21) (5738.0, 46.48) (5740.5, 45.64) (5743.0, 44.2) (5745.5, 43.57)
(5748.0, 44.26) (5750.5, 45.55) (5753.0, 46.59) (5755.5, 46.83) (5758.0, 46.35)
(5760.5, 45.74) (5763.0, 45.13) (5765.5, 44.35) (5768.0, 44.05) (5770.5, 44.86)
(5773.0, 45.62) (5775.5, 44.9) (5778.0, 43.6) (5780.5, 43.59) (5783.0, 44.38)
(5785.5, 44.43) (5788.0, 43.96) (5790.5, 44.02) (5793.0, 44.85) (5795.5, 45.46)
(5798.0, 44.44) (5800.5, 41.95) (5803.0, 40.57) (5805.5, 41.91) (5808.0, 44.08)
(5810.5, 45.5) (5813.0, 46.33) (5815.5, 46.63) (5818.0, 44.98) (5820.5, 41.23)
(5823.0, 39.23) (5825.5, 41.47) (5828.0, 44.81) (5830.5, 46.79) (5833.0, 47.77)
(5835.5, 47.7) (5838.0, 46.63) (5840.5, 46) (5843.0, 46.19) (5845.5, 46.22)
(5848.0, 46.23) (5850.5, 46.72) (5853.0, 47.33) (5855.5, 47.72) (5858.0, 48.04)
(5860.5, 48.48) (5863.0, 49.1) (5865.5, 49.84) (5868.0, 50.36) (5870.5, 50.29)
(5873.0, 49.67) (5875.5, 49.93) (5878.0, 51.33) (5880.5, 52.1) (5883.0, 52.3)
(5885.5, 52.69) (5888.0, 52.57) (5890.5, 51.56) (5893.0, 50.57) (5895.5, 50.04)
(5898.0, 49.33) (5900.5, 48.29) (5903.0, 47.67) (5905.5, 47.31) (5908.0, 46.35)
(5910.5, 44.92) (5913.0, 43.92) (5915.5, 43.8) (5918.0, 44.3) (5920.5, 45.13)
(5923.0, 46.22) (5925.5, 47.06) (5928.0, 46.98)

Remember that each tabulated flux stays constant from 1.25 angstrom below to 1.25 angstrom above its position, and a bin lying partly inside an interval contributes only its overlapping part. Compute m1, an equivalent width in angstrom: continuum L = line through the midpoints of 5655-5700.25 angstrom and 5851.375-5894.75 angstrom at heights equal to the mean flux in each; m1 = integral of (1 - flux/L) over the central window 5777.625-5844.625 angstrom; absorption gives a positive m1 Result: 6.0 angstrom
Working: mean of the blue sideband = 45.8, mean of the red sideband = 50.2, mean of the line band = 44.4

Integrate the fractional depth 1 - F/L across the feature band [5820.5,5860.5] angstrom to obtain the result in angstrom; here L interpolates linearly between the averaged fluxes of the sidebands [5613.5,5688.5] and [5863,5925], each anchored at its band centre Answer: 1.7 angstrom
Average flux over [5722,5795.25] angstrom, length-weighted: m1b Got 45.3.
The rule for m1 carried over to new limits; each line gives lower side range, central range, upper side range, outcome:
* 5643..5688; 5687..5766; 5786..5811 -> -3.4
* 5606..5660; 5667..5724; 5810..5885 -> -2.3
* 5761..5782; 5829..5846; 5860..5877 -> 0.5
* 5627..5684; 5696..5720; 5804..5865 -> -1.0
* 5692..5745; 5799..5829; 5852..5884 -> 3.3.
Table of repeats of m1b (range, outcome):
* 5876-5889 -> 52.1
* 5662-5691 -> 46.2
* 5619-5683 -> 44.8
